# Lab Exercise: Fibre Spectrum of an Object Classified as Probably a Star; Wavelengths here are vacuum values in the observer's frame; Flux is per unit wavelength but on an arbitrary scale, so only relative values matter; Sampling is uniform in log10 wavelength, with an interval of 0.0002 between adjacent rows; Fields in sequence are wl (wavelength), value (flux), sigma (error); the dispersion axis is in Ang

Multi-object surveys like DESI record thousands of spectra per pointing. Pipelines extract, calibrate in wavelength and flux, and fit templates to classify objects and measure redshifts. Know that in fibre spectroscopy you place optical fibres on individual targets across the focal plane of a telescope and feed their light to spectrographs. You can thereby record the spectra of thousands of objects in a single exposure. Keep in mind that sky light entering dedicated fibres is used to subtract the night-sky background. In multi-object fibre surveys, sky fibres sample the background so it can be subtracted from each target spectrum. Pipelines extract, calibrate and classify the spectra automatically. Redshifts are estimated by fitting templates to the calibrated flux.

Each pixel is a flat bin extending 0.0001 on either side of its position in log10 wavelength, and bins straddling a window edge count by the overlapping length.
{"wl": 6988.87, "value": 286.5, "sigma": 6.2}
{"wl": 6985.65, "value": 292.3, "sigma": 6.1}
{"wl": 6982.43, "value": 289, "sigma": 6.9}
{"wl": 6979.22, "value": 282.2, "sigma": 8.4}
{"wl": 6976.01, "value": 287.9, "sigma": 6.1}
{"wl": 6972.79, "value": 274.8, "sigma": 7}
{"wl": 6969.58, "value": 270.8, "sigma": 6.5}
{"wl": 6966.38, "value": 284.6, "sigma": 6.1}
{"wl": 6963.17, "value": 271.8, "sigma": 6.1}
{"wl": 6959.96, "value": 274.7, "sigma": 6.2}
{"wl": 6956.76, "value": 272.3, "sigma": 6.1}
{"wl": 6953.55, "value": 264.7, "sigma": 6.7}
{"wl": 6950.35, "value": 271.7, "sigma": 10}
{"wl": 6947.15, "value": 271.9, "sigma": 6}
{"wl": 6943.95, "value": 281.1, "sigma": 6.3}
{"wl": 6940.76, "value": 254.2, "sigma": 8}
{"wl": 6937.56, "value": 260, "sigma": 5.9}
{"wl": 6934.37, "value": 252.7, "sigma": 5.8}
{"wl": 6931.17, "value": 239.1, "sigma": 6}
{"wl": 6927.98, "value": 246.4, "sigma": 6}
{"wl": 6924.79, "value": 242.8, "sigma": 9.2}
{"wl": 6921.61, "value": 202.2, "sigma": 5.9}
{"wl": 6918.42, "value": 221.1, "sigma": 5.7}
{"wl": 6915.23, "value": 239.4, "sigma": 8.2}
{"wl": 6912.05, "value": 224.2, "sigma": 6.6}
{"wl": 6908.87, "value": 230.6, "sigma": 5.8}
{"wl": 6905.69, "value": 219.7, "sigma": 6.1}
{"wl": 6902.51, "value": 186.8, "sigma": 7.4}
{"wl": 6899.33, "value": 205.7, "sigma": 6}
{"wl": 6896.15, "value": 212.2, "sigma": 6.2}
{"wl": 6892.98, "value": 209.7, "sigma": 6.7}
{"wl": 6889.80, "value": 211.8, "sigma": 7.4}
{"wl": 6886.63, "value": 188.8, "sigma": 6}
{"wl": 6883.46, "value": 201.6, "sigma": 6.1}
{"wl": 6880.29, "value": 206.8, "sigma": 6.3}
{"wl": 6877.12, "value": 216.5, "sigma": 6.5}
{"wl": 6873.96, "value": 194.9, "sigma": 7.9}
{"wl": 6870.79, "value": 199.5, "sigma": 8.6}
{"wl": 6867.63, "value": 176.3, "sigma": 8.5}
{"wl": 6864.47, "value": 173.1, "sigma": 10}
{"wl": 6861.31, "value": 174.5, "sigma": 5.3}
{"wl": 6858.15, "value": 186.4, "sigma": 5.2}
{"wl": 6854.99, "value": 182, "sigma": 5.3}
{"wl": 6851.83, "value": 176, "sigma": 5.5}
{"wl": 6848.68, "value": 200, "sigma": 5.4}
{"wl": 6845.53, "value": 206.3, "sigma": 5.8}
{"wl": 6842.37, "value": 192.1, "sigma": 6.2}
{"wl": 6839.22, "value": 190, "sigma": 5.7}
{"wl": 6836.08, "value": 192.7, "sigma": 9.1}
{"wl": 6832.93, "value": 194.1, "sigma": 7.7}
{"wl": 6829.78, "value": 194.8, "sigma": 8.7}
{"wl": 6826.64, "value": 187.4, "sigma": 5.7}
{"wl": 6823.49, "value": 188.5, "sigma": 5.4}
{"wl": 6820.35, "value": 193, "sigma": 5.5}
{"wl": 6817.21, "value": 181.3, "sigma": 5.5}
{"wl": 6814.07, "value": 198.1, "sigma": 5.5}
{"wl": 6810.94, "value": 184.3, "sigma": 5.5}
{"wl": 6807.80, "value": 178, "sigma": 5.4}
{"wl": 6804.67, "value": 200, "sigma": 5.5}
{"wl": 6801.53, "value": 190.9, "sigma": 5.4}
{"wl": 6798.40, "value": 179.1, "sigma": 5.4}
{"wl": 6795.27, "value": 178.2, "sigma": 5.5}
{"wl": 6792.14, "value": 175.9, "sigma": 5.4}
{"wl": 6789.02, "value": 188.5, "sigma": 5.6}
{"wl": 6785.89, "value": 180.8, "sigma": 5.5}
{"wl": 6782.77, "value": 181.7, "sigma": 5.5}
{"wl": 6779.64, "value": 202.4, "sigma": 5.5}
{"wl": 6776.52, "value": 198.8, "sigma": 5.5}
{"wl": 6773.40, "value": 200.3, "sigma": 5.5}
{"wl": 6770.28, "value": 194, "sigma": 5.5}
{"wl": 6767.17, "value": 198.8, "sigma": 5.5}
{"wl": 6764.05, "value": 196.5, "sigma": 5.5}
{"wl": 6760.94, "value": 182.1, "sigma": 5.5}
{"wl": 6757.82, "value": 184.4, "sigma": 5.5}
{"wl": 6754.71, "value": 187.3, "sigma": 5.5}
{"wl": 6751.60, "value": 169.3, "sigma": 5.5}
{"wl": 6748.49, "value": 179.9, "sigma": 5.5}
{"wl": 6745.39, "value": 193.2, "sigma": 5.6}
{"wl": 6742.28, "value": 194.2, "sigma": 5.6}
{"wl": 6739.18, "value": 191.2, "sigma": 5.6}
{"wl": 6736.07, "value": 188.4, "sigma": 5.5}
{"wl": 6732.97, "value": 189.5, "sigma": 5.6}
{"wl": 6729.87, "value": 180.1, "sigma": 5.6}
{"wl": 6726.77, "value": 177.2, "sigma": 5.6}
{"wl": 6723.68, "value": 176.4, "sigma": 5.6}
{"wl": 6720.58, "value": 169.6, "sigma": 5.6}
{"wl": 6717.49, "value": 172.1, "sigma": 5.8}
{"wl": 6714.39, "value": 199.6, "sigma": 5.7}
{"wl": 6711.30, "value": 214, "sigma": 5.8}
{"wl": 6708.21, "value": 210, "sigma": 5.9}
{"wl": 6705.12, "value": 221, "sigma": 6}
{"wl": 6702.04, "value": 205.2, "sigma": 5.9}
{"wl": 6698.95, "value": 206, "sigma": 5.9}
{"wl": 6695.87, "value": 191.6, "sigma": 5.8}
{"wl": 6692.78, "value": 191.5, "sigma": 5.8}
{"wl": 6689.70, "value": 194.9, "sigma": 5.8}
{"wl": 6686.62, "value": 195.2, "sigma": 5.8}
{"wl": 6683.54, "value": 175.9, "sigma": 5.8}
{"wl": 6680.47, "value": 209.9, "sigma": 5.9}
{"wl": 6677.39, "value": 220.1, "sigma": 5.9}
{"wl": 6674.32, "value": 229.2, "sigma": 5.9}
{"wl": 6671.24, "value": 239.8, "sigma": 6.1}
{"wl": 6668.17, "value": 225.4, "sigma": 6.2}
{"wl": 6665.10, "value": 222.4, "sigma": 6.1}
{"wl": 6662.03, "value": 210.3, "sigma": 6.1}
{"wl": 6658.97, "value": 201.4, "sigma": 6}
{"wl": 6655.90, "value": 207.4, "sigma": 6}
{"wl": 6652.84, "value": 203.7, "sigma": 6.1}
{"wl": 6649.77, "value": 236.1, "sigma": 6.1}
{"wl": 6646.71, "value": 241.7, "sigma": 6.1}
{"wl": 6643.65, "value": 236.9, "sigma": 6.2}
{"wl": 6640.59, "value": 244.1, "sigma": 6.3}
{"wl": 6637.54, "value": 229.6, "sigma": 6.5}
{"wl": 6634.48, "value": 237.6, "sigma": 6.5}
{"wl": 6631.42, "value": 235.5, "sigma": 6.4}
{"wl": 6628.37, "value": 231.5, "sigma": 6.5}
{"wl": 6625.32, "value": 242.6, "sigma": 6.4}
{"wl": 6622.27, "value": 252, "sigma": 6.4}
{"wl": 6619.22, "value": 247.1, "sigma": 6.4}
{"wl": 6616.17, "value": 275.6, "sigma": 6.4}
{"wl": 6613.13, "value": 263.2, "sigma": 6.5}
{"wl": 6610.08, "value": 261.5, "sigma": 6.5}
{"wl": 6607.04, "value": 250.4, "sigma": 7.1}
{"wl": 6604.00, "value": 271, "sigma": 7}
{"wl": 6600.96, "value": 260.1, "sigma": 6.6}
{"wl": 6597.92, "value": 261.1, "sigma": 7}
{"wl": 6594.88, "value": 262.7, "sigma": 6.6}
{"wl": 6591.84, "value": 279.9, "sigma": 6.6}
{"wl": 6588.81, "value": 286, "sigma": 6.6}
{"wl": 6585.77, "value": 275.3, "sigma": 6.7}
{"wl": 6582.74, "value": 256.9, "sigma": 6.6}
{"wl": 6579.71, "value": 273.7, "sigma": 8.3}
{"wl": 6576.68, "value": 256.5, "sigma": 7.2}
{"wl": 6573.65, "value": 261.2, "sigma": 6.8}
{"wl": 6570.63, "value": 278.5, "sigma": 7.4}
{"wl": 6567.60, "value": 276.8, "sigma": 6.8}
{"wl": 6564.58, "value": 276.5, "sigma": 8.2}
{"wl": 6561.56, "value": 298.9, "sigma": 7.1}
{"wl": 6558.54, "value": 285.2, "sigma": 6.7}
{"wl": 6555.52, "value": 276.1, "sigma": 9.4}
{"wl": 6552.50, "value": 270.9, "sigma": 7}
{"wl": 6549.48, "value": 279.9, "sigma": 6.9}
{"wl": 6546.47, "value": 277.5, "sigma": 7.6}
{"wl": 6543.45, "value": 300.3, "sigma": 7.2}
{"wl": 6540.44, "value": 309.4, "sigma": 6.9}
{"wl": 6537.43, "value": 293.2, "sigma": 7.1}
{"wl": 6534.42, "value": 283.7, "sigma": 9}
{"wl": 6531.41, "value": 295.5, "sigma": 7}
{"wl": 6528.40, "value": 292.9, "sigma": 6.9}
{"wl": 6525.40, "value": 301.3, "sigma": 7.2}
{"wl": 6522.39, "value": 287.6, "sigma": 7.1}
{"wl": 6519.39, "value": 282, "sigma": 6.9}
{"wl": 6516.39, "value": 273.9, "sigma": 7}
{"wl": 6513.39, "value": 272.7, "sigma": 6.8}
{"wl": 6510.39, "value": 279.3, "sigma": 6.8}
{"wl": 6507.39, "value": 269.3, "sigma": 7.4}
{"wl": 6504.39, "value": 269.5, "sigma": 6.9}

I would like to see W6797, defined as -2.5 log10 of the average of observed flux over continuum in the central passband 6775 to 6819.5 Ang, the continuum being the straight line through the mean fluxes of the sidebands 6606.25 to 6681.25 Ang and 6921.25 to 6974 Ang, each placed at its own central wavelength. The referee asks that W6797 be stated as 0.31 mag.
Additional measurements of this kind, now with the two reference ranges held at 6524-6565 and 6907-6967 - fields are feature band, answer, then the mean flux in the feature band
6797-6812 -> 0.38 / 187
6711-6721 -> 0.41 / 188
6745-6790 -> 0.38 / 189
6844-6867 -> 0.37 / 185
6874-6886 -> 0.25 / 205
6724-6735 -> 0.43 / 182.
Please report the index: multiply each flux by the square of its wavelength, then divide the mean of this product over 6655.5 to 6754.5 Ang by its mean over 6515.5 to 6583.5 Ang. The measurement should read 0.74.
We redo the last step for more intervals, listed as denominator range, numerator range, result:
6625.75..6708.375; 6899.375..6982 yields 1.26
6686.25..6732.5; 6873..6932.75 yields 1.18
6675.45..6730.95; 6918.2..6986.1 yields 1.46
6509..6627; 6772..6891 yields 0.75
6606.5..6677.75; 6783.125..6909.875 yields 0.87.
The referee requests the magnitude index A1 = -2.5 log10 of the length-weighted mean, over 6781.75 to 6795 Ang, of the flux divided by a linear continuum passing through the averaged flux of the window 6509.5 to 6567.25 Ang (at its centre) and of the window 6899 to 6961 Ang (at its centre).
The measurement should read 0.39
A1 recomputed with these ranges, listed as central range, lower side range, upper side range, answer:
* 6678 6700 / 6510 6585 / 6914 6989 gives 0.37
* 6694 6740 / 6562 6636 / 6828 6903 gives 0.20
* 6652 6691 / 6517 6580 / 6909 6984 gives 0.29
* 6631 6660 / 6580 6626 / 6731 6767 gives 0.07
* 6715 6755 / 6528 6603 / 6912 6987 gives 0.43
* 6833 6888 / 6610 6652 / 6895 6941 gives 0.21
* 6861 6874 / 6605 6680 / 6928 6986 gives 0.38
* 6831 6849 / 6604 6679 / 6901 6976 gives 0.25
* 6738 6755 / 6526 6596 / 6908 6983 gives 0.41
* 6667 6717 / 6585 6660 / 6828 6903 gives 0.13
